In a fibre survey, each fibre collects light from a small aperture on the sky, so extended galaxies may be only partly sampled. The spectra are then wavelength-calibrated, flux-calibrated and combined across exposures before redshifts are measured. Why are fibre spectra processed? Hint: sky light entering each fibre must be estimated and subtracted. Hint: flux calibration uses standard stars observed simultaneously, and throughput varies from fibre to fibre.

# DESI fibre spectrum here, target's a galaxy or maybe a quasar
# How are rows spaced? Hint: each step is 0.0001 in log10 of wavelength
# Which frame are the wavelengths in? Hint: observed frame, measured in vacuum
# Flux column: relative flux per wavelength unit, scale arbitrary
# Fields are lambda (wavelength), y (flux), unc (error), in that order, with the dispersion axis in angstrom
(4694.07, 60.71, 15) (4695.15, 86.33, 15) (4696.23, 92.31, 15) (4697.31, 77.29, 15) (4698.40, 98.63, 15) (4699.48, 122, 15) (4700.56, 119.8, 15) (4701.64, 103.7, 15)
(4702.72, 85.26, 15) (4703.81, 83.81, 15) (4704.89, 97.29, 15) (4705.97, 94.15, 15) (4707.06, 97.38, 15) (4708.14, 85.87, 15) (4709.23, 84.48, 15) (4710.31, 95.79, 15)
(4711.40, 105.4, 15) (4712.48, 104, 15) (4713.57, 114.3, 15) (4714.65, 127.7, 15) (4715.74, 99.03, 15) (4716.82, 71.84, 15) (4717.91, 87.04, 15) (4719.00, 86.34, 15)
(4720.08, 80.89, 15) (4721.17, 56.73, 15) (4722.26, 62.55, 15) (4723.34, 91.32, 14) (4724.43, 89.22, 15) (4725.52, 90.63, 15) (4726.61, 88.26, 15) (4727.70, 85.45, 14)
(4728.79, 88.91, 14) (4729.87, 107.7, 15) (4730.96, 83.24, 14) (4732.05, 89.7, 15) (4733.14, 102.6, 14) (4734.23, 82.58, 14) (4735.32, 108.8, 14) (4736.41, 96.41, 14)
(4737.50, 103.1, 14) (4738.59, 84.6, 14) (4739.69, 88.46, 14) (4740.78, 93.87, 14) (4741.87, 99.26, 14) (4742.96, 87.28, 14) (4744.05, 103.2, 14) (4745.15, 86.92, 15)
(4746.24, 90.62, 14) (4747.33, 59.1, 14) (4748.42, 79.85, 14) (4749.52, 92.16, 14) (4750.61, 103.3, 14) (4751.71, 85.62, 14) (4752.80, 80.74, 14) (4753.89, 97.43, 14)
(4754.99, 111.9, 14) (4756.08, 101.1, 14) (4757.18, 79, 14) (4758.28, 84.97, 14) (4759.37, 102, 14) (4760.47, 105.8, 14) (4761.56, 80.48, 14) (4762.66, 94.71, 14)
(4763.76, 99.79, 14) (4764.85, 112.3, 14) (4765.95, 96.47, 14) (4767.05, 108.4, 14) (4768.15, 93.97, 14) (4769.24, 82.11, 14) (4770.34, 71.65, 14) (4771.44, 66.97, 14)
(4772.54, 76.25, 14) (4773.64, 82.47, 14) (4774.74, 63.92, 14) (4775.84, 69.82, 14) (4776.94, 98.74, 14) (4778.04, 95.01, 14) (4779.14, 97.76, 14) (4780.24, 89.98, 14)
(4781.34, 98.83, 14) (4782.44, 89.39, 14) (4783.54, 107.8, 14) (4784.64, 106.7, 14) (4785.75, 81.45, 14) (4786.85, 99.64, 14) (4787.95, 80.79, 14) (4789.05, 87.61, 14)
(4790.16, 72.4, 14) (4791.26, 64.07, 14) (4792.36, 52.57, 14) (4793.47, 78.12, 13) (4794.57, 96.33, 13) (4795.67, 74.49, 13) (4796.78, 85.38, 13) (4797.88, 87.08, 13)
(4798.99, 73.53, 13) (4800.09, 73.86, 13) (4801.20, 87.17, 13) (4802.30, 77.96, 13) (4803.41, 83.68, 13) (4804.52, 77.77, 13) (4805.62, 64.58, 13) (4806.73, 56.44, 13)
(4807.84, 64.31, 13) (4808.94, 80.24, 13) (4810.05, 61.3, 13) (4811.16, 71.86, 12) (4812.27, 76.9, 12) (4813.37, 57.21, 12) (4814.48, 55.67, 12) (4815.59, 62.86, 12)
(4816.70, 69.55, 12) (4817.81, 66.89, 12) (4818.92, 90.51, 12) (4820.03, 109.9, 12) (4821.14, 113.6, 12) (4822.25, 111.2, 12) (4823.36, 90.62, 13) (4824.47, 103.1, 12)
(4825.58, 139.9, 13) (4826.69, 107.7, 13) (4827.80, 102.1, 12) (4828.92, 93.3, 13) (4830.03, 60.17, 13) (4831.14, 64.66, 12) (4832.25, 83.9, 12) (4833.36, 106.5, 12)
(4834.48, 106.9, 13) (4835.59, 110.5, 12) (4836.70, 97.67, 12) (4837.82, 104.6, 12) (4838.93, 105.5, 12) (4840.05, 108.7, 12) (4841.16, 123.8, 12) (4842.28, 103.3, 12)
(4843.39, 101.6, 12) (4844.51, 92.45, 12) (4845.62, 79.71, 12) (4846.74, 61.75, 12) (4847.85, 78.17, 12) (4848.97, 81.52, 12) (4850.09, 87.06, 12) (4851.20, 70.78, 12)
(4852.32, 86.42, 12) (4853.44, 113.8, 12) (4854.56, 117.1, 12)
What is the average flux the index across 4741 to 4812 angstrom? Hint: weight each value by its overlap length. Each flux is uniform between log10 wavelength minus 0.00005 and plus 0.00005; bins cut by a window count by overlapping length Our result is 85.4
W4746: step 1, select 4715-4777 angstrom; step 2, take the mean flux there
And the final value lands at 88.9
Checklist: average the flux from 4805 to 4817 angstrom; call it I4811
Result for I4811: 65.6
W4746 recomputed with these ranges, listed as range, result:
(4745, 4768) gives 93.1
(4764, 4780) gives 87.2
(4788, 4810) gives 75.4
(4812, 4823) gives 81.7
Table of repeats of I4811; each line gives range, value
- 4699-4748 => 92.5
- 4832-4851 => 95.8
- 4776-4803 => 85.4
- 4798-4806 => 77.7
